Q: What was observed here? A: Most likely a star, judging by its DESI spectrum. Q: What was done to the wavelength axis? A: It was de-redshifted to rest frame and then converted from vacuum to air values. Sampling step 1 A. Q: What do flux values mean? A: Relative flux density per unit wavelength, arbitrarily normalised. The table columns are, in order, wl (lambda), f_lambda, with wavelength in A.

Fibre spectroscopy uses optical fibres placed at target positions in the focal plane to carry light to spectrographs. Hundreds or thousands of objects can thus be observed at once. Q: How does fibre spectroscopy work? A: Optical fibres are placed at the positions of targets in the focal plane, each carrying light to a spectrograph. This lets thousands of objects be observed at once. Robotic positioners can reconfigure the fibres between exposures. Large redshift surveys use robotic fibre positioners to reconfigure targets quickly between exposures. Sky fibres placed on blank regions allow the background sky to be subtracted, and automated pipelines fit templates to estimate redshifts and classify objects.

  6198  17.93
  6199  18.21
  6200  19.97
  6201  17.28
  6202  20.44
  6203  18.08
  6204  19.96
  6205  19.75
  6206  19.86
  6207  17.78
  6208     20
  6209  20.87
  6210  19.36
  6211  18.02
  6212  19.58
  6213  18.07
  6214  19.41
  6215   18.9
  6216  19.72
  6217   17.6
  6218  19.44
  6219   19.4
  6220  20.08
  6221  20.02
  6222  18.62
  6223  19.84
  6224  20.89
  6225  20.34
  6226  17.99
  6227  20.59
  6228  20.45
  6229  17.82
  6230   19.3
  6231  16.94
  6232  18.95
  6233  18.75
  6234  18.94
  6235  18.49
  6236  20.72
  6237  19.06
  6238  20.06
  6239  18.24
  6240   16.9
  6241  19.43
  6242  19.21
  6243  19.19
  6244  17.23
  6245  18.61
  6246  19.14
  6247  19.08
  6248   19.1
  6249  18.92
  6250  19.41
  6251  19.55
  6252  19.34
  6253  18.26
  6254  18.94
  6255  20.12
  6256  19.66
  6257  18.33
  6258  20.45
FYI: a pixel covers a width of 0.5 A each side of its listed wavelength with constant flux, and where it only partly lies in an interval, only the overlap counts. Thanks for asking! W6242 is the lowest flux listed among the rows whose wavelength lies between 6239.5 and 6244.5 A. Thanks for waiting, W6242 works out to 16.9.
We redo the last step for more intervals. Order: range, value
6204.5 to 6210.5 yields 17.78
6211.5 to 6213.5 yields 18.07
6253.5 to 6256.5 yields 18.94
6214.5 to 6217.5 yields 17.6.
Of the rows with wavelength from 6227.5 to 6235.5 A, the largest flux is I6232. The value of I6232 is 20.45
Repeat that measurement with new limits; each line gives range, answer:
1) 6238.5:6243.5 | 19.43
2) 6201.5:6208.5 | 20.44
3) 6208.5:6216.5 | 20.87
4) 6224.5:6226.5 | 20.34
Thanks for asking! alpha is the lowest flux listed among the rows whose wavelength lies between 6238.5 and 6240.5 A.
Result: 16.9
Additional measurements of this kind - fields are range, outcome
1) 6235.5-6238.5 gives 19.06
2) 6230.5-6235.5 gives 16.94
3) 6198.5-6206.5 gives 17.28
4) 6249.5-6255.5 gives 18.26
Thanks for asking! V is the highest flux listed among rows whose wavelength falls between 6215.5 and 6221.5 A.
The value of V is 20.08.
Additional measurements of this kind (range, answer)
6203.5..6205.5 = 19.96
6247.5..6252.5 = 19.55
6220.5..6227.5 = 20.89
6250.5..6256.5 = 20.12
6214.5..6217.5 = 19.72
